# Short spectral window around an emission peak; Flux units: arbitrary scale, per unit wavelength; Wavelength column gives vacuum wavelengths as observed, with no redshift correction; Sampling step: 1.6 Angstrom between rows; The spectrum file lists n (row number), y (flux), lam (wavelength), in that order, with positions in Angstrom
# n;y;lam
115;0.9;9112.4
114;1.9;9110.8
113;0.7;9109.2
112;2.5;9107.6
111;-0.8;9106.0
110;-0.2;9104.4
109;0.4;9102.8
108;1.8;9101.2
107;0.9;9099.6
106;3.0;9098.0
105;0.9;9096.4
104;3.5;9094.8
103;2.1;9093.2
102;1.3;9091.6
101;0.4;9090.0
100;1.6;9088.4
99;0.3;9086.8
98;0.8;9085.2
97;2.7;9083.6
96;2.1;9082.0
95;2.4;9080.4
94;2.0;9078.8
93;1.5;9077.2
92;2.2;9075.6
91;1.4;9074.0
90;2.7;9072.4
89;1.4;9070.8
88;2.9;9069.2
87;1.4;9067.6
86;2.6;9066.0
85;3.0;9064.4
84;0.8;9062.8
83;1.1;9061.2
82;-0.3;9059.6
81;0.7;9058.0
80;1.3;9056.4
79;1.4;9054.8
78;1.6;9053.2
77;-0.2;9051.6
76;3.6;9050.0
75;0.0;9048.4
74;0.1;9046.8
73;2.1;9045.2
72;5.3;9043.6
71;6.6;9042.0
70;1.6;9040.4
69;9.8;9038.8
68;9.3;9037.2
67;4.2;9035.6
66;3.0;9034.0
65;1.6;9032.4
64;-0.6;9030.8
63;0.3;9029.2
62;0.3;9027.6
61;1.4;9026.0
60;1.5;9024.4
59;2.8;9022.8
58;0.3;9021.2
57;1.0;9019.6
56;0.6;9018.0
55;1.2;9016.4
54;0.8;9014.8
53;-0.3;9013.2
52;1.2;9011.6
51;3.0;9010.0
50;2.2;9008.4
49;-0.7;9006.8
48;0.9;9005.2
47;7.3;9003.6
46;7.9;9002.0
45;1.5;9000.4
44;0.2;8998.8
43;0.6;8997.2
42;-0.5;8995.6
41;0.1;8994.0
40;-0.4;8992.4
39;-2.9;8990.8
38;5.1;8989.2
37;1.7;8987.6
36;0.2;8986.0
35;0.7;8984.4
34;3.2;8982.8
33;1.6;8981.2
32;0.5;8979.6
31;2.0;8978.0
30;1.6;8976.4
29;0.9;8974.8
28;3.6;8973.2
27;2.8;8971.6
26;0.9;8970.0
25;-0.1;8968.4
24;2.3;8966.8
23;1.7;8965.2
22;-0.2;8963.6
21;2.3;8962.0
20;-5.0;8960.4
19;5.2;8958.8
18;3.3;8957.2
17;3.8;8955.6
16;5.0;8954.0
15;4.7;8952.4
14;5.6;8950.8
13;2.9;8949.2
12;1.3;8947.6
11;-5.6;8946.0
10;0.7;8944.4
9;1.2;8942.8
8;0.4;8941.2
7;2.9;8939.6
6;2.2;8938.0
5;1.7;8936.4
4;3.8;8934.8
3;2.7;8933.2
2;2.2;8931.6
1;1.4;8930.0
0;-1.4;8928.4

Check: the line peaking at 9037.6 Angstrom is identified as [O III] 5007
